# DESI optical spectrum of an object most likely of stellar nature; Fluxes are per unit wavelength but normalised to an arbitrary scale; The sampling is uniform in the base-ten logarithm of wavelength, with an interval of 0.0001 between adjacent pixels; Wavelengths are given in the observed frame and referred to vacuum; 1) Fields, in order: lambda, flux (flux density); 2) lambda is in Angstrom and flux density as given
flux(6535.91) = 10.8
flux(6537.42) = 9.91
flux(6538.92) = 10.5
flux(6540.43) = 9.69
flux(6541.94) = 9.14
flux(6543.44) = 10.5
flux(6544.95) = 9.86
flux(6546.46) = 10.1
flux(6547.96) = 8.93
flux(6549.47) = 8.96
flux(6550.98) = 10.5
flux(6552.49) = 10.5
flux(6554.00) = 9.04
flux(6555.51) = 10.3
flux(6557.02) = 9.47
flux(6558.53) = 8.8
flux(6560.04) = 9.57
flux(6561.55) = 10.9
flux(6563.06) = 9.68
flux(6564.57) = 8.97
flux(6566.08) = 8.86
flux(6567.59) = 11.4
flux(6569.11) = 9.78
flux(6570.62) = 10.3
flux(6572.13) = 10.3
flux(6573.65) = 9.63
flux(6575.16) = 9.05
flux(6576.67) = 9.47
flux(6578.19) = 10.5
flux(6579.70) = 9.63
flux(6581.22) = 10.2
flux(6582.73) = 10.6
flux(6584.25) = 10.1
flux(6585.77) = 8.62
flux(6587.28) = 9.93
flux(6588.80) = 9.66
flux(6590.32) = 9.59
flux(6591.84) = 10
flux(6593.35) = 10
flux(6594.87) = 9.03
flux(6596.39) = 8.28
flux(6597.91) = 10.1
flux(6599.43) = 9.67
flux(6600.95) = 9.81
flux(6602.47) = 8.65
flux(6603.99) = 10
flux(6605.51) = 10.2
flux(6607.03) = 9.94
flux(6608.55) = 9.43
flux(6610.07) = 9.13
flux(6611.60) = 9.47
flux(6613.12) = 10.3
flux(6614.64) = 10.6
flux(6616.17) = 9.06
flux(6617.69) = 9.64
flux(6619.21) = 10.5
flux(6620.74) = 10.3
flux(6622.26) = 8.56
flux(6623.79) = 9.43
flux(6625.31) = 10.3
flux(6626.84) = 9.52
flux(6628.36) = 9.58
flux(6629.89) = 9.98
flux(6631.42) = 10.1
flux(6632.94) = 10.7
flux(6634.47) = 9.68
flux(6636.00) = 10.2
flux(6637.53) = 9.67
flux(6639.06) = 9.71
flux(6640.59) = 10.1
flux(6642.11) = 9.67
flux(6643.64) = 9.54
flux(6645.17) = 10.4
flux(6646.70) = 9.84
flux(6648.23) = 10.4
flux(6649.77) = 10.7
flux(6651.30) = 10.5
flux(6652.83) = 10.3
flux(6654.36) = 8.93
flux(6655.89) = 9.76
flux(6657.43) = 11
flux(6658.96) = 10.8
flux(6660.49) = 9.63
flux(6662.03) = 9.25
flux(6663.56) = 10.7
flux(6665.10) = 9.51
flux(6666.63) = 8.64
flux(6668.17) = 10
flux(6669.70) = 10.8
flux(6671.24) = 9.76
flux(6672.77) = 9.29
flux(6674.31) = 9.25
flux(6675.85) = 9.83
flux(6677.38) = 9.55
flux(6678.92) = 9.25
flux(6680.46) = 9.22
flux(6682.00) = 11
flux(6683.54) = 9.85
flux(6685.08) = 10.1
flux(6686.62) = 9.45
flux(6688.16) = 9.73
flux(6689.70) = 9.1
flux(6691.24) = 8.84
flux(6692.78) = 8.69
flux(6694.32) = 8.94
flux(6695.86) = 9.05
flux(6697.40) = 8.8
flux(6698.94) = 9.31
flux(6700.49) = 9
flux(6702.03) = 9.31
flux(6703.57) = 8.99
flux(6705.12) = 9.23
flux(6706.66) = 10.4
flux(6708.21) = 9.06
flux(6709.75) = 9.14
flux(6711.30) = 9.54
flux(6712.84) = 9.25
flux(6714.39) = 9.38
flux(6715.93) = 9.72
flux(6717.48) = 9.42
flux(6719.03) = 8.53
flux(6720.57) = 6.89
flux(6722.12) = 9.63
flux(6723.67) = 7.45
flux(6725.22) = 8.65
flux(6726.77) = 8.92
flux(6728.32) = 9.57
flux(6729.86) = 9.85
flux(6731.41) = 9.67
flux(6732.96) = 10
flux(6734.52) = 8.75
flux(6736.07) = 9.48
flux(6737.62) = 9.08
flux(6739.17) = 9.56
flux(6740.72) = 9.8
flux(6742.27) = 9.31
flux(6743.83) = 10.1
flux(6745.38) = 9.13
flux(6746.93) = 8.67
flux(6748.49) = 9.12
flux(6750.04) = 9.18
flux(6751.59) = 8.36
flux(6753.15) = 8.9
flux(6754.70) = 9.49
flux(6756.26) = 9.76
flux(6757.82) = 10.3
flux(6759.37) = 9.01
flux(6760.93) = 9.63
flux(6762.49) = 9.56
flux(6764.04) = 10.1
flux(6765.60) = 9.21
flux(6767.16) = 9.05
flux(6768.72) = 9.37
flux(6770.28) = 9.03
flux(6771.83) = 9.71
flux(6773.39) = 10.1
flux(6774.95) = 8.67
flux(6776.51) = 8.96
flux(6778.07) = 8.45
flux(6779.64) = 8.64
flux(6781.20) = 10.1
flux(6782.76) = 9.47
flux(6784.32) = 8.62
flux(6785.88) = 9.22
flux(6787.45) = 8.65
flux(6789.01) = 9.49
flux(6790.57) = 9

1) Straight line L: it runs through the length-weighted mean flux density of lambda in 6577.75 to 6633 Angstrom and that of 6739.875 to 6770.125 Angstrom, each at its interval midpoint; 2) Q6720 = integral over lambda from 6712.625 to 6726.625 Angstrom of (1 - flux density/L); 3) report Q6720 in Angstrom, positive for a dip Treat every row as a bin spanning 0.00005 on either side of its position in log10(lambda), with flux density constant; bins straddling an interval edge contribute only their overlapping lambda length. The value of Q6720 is 1.03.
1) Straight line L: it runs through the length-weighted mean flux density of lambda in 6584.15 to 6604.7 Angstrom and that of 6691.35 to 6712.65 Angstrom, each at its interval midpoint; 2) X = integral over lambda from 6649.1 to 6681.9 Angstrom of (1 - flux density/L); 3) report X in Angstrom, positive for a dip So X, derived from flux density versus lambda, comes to -2.0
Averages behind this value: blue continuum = 9.51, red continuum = 9.18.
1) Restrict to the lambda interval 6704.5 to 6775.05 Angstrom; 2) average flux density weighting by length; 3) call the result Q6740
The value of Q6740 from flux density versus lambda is 9.28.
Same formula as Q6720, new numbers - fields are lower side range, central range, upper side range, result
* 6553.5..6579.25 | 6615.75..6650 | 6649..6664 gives 0.54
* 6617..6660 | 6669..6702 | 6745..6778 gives 0.89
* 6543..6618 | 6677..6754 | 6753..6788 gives 1.64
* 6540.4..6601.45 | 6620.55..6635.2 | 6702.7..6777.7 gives -0.33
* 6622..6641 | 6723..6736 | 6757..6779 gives 0.48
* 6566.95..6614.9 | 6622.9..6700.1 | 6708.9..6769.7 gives -1.90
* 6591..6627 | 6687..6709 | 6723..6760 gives 0.50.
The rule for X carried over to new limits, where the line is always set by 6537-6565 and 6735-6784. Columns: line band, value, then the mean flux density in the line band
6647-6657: -0.59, 10.1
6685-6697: 0.37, 9.18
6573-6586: -0.14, 9.8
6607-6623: -0.14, 9.71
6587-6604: 0.24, 9.53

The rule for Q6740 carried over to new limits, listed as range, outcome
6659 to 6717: 9.49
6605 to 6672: 9.91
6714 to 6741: 9.12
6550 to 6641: 9.78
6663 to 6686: 9.77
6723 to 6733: 9.12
